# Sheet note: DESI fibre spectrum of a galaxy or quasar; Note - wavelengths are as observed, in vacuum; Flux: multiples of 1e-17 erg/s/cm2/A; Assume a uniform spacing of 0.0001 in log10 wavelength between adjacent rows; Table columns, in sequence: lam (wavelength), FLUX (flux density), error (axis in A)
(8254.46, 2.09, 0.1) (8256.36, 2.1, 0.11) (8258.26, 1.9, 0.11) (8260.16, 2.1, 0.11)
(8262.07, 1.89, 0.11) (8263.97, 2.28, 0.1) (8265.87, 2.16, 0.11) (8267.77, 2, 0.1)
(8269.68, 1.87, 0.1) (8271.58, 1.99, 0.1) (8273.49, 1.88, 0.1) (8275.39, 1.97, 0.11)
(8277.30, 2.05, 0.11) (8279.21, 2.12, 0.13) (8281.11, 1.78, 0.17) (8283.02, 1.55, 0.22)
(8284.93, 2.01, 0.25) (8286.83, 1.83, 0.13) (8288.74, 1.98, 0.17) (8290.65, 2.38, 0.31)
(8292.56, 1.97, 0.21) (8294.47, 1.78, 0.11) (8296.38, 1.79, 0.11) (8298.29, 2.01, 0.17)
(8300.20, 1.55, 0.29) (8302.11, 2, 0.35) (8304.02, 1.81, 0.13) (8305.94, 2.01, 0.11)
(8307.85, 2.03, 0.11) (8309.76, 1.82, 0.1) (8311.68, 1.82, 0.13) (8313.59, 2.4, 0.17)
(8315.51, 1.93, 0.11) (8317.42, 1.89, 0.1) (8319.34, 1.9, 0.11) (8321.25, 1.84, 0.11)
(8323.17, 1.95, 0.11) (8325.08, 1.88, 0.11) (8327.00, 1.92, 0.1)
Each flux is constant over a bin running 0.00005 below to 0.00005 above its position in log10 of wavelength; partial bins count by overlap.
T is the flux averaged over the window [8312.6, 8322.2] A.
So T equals 1.99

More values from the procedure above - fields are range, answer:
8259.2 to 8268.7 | 2.09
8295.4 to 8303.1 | 1.84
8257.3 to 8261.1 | 2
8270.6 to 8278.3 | 1.97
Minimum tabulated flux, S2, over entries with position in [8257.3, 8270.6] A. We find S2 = 1.87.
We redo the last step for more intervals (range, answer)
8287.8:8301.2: 1.55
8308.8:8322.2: 1.82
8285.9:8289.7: 1.83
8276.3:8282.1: 1.78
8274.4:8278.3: 1.97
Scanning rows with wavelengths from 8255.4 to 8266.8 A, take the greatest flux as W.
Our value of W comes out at 2.28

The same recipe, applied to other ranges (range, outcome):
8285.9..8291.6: 2.38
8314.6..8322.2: 1.93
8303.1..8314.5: 2.4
